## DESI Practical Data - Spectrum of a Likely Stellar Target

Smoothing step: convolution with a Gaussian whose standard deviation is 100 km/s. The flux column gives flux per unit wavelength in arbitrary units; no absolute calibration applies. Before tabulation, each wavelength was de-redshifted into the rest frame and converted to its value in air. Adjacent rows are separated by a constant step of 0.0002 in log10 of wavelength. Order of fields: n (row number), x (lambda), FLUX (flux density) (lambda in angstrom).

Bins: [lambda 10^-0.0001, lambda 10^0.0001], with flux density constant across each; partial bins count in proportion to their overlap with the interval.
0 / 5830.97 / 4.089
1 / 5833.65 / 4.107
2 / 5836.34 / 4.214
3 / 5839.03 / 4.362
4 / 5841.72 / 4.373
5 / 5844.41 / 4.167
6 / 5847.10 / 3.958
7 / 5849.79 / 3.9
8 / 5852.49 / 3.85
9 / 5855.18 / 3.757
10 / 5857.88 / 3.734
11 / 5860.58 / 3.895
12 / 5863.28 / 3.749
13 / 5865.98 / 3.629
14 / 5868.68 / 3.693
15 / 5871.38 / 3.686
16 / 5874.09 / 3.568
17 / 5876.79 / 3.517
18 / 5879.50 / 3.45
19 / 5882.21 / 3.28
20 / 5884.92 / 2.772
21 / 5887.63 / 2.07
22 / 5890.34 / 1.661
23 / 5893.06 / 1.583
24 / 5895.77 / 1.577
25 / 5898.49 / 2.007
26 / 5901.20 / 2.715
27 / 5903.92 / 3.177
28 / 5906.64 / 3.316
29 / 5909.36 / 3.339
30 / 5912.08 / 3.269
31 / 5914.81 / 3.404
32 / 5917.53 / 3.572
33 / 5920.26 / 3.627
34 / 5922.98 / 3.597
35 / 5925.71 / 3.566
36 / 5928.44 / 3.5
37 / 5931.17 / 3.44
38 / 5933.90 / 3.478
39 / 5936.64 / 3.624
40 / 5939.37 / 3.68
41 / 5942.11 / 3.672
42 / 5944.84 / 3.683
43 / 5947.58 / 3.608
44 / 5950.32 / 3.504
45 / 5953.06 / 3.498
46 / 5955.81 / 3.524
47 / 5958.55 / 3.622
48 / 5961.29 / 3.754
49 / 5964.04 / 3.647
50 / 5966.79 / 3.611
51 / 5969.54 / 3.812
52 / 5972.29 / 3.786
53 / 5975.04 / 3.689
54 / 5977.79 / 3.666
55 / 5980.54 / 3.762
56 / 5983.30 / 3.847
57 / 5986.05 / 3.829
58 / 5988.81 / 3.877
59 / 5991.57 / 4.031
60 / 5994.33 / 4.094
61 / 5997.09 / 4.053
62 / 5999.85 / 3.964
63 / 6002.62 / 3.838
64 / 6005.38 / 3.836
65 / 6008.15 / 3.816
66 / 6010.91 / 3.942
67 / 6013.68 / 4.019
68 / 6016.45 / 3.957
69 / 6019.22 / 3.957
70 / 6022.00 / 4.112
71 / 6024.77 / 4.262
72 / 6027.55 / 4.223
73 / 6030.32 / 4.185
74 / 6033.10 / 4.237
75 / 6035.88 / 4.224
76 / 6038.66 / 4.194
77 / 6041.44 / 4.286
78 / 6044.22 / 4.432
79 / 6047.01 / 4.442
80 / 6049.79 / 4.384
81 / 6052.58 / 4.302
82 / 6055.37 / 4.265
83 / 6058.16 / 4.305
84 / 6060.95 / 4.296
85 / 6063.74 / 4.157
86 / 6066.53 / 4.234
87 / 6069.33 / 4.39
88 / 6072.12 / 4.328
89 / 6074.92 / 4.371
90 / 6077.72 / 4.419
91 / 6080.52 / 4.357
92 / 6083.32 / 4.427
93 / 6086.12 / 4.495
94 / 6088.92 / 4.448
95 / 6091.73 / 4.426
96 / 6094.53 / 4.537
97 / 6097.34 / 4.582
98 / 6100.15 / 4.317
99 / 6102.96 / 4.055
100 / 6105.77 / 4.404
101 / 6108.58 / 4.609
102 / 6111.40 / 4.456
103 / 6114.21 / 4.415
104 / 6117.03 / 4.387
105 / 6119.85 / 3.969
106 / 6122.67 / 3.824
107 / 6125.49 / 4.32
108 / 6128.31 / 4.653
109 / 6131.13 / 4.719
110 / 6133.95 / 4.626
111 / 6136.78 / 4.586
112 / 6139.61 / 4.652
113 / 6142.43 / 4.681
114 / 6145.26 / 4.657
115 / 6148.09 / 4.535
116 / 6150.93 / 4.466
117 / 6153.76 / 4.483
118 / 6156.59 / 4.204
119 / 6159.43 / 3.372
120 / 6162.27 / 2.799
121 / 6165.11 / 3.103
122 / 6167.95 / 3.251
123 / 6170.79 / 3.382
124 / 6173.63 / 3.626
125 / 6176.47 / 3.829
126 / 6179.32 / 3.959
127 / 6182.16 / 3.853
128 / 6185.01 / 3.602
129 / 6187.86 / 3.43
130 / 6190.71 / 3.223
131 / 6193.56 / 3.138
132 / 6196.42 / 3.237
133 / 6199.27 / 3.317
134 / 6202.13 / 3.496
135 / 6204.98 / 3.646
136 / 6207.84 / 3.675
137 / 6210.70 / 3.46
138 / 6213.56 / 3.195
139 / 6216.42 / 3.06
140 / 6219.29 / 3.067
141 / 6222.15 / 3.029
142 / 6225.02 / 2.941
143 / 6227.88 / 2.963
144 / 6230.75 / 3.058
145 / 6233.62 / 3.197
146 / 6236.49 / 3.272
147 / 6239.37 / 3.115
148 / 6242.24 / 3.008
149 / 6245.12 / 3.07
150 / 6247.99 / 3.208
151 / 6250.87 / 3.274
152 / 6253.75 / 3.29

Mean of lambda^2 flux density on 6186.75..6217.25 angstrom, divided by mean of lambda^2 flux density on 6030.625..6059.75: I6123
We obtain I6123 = 0.82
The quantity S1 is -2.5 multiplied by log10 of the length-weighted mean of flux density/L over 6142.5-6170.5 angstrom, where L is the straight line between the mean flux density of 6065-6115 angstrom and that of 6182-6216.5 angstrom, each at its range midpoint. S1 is -0.02 mag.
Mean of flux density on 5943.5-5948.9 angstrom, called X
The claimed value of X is 3.64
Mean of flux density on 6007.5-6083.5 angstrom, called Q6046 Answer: 4.23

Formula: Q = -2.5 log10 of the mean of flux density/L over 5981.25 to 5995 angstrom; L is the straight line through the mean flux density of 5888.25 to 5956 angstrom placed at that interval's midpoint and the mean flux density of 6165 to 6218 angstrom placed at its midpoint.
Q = -0.21 mag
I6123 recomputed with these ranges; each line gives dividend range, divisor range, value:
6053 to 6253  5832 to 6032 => 1.16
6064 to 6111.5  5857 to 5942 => 1.46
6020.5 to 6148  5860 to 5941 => 1.46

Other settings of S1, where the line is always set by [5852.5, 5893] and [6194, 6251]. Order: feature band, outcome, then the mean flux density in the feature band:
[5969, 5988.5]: -0.16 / 3.78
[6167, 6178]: -0.10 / 3.54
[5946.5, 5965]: -0.10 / 3.59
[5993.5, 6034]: -0.23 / 4.03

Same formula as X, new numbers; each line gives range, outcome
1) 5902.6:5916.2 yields 3.3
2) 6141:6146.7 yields 4.67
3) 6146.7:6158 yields 4.42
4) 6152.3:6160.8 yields 4.03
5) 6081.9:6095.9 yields 4.47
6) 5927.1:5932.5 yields 3.47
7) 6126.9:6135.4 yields 4.67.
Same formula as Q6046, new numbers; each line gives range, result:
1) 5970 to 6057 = 4.05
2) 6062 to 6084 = 4.33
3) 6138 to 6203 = 3.76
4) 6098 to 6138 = 4.38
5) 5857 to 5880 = 3.66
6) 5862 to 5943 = 3.17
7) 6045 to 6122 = 4.36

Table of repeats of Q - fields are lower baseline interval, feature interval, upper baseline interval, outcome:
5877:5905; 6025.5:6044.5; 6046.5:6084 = -0.06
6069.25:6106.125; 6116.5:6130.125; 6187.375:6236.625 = -0.04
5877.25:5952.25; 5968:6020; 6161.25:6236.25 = -0.22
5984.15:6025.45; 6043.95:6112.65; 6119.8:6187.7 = -0.10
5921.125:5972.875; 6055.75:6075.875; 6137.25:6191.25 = -0.15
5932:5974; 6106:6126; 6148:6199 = -0.19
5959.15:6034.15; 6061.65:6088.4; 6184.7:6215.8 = -0.17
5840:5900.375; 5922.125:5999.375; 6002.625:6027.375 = 0.01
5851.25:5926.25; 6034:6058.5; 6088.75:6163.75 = -0.10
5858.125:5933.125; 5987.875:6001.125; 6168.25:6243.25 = -0.24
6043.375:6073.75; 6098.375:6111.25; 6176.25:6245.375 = -0.09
